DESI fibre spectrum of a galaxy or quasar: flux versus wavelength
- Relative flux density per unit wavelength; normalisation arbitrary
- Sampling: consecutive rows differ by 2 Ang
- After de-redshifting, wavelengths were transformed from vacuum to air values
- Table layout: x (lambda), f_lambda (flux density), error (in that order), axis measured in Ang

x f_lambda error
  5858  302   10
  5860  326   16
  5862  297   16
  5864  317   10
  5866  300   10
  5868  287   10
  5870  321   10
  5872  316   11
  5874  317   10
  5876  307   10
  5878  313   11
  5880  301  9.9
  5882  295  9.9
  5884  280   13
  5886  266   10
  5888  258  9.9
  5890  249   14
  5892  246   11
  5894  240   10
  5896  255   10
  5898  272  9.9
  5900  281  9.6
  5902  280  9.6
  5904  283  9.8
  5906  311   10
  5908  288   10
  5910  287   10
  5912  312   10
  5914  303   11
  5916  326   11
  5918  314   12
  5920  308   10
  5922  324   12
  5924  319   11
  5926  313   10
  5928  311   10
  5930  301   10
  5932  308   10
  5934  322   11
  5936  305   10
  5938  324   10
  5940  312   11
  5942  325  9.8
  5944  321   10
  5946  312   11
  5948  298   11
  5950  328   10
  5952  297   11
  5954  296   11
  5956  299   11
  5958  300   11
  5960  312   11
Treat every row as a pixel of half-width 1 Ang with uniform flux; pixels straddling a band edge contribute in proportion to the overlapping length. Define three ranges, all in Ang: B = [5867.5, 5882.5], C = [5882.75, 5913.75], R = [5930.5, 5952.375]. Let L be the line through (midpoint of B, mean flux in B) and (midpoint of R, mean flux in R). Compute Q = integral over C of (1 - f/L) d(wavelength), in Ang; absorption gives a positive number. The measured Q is 3.5 Ang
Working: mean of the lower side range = 308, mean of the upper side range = 314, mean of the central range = 275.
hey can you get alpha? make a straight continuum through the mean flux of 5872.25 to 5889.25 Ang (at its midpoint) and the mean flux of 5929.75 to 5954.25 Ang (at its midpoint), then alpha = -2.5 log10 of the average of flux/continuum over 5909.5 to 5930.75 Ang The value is -0.022 mag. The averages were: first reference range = 293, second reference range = 312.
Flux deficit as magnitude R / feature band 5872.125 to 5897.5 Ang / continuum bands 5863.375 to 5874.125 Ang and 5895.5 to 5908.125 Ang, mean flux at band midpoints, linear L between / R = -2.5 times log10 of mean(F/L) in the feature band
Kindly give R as 0.07 mag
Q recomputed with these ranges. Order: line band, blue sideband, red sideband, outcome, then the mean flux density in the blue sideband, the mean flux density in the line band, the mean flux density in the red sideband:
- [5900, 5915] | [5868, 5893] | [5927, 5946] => 0.4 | 289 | 294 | 314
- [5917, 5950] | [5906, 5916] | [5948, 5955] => -1.1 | 302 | 314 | 306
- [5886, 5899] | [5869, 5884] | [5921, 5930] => 2.3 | 308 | 254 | 315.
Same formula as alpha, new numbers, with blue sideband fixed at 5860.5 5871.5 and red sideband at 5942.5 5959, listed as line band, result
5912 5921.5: -0.02 mag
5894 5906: 0.12 mag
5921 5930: -0.03 mag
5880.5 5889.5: 0.12 mag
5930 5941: -0.02 mag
